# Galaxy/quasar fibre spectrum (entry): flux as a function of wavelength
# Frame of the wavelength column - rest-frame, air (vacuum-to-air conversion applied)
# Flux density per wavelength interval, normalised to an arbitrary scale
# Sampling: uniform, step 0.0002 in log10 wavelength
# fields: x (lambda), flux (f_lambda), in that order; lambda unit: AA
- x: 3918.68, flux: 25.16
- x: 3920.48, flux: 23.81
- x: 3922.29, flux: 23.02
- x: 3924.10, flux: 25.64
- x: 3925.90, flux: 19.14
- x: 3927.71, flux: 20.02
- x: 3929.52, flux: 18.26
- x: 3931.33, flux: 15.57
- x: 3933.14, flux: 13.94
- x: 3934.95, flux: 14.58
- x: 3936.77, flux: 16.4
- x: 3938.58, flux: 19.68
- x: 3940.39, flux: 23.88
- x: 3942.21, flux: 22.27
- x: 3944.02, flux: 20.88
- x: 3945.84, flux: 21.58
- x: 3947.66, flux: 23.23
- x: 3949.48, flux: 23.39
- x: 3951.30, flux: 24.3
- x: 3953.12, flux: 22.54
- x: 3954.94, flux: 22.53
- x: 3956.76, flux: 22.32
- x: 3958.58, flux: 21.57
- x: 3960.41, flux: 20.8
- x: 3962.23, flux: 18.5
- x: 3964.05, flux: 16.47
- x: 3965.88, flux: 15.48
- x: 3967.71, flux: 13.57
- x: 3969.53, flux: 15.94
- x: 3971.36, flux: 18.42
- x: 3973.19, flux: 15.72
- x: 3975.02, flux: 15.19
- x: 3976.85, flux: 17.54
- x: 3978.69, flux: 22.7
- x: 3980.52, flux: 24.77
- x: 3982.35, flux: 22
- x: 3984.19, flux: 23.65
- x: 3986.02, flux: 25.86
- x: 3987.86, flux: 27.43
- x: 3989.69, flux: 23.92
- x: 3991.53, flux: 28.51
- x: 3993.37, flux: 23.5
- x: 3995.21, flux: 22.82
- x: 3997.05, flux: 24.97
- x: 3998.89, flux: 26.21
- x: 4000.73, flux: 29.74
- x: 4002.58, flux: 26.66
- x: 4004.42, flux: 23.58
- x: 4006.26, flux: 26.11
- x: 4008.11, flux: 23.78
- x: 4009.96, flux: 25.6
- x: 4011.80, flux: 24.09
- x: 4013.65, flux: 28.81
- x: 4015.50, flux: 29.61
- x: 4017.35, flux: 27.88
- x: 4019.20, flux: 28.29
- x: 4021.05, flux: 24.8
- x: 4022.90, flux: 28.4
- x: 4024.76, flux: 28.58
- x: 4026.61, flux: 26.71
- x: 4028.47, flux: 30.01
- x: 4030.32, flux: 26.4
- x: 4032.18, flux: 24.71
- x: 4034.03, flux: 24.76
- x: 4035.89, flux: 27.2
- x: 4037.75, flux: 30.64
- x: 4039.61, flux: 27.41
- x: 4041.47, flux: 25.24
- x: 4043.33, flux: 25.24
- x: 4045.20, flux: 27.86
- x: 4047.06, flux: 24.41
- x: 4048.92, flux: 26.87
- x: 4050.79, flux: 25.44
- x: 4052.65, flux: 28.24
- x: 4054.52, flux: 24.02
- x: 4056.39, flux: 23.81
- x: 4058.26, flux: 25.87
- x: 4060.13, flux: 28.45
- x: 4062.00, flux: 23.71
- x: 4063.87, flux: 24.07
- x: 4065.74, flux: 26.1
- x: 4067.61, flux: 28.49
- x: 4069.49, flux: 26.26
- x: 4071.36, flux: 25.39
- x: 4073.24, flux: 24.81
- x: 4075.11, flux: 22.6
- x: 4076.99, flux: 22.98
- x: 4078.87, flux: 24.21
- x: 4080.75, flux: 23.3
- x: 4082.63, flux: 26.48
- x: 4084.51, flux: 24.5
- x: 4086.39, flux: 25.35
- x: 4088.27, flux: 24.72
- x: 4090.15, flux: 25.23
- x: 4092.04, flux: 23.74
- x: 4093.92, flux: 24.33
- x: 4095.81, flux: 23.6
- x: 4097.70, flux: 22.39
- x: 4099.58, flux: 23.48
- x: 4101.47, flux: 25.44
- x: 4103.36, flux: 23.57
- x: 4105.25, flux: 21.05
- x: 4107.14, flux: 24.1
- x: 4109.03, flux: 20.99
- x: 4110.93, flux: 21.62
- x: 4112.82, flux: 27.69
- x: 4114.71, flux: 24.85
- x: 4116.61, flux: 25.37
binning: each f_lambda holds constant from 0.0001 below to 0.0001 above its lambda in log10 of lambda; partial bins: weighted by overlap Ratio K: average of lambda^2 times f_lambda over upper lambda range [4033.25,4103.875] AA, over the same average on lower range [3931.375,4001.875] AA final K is 1.3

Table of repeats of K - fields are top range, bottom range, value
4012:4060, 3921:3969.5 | 1.41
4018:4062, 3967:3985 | 1.45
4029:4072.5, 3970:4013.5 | 1.14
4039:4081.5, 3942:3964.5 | 1.24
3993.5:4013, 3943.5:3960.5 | 1.16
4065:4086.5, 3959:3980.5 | 1.49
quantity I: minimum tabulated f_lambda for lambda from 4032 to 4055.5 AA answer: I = 24.02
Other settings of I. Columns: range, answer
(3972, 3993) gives 15.19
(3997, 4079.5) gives 22.6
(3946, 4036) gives 13.57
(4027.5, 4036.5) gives 24.71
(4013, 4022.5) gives 24.8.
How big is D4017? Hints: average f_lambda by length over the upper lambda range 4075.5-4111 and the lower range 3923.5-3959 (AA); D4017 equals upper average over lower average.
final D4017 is 1.16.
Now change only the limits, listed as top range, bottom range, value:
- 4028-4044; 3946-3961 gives 1.19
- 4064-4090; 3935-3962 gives 1.16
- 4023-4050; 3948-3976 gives 1.40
